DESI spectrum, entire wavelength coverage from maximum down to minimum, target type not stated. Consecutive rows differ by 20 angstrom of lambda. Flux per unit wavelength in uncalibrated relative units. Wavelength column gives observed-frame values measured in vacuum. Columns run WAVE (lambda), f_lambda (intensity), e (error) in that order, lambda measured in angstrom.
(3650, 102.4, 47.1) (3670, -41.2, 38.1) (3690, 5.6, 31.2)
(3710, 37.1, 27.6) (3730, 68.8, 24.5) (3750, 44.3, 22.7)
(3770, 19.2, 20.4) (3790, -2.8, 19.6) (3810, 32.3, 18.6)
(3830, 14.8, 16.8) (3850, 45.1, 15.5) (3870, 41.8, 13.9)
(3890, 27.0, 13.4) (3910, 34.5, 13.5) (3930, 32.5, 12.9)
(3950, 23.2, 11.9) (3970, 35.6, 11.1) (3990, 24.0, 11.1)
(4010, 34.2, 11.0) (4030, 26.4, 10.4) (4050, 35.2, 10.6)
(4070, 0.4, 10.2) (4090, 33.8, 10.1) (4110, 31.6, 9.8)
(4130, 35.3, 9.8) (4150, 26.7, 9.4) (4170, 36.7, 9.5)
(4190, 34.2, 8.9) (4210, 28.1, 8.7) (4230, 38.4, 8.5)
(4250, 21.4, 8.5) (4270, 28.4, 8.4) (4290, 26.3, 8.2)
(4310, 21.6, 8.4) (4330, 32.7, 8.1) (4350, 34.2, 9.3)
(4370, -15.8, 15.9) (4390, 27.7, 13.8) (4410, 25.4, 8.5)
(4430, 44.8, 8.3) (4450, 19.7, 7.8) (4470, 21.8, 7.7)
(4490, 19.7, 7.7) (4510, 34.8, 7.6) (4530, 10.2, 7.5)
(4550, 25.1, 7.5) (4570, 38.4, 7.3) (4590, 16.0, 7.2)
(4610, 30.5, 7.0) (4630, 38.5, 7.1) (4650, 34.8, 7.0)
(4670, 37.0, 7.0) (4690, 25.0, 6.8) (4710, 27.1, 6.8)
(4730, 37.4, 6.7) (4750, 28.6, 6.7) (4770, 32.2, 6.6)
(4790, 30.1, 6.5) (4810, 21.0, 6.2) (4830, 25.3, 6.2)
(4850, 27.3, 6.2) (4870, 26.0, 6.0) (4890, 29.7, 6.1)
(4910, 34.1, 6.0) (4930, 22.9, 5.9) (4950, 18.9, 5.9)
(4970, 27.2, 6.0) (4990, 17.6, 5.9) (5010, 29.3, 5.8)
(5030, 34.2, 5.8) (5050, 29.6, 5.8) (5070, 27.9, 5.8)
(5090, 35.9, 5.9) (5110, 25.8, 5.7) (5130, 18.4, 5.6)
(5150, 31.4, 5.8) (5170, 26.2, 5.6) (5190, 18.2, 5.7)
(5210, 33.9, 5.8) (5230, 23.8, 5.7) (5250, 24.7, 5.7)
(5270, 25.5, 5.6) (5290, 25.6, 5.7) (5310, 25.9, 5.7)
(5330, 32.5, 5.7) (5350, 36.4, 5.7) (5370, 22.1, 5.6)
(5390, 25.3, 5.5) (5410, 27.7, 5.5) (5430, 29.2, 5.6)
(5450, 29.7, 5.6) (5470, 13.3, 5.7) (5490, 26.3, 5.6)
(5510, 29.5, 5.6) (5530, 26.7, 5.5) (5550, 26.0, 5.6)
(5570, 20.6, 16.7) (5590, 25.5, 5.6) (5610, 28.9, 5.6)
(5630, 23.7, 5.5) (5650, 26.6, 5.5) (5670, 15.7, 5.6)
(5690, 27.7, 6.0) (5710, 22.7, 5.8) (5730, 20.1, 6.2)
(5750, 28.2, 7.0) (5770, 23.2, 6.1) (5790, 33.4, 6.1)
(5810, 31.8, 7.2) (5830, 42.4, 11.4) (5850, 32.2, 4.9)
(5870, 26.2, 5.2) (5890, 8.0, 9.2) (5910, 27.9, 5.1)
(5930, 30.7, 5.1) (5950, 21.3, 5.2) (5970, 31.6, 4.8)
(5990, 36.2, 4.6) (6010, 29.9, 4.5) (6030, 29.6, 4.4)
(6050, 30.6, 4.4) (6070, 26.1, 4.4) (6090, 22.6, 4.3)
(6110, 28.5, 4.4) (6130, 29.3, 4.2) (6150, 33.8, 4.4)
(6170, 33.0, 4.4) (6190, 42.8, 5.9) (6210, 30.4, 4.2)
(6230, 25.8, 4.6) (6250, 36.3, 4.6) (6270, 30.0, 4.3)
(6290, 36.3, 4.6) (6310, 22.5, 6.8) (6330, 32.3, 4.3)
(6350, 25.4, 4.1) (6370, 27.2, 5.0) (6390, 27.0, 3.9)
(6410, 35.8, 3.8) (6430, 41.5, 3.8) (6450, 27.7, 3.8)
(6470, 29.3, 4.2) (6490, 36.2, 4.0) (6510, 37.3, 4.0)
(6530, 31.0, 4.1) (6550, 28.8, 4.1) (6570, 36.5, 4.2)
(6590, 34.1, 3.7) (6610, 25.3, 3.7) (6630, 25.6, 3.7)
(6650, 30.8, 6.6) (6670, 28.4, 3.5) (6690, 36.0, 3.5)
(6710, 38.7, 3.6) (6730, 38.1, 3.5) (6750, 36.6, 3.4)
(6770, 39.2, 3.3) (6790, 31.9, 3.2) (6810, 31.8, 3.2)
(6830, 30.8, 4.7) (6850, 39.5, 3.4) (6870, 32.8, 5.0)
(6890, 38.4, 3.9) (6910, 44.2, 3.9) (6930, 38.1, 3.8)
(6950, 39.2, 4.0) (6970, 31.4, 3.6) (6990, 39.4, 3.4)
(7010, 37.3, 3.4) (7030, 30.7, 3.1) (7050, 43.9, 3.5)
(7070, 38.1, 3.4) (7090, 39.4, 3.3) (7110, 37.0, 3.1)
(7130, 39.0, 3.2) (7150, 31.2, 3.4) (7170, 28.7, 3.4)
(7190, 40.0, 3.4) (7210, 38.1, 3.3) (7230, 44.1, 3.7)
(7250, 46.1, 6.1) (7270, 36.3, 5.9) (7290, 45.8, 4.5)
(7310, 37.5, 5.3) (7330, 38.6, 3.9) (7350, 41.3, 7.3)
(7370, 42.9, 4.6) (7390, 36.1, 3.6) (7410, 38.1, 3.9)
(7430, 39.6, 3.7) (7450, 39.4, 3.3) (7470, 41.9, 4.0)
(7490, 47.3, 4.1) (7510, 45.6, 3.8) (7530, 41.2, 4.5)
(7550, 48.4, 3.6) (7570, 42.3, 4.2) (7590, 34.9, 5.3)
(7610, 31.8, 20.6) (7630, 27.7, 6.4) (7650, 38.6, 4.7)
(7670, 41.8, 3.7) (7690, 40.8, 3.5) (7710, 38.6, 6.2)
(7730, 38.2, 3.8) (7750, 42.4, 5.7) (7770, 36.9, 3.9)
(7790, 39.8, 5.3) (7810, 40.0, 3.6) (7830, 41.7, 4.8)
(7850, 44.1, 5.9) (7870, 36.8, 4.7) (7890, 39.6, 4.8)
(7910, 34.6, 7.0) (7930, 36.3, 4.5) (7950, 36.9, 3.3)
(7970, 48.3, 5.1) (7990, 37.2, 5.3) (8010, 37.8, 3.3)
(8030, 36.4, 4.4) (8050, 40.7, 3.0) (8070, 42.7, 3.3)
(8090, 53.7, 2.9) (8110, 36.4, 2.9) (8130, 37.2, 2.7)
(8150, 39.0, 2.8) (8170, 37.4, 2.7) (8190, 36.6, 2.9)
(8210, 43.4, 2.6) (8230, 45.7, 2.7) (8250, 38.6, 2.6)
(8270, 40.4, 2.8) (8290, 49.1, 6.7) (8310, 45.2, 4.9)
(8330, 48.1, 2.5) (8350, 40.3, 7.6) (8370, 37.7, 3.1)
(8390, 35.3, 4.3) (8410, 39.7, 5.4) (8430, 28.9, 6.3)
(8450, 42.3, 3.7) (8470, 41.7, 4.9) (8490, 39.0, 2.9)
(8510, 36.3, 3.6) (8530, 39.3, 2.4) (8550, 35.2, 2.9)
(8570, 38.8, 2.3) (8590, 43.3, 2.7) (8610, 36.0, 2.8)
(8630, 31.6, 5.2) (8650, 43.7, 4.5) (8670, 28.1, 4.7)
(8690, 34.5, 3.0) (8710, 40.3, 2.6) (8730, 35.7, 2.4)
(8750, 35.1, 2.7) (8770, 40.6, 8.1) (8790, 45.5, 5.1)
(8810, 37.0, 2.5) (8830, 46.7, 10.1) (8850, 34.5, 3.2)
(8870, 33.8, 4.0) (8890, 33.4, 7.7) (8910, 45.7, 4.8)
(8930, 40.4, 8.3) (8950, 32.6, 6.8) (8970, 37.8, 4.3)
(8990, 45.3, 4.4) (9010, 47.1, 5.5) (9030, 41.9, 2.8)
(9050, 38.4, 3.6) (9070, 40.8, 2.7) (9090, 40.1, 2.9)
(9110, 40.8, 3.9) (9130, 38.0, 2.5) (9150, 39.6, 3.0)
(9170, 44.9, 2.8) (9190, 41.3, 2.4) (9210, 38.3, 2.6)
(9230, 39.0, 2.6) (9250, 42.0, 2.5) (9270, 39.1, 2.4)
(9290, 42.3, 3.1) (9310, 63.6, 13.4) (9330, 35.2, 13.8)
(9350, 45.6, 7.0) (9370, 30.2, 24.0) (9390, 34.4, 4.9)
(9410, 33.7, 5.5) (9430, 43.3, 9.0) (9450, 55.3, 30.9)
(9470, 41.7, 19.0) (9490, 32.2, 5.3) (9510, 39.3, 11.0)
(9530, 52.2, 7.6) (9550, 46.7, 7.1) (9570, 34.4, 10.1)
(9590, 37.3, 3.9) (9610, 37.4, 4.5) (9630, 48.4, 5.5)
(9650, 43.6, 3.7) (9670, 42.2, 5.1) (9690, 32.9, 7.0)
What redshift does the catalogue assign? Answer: 0.662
